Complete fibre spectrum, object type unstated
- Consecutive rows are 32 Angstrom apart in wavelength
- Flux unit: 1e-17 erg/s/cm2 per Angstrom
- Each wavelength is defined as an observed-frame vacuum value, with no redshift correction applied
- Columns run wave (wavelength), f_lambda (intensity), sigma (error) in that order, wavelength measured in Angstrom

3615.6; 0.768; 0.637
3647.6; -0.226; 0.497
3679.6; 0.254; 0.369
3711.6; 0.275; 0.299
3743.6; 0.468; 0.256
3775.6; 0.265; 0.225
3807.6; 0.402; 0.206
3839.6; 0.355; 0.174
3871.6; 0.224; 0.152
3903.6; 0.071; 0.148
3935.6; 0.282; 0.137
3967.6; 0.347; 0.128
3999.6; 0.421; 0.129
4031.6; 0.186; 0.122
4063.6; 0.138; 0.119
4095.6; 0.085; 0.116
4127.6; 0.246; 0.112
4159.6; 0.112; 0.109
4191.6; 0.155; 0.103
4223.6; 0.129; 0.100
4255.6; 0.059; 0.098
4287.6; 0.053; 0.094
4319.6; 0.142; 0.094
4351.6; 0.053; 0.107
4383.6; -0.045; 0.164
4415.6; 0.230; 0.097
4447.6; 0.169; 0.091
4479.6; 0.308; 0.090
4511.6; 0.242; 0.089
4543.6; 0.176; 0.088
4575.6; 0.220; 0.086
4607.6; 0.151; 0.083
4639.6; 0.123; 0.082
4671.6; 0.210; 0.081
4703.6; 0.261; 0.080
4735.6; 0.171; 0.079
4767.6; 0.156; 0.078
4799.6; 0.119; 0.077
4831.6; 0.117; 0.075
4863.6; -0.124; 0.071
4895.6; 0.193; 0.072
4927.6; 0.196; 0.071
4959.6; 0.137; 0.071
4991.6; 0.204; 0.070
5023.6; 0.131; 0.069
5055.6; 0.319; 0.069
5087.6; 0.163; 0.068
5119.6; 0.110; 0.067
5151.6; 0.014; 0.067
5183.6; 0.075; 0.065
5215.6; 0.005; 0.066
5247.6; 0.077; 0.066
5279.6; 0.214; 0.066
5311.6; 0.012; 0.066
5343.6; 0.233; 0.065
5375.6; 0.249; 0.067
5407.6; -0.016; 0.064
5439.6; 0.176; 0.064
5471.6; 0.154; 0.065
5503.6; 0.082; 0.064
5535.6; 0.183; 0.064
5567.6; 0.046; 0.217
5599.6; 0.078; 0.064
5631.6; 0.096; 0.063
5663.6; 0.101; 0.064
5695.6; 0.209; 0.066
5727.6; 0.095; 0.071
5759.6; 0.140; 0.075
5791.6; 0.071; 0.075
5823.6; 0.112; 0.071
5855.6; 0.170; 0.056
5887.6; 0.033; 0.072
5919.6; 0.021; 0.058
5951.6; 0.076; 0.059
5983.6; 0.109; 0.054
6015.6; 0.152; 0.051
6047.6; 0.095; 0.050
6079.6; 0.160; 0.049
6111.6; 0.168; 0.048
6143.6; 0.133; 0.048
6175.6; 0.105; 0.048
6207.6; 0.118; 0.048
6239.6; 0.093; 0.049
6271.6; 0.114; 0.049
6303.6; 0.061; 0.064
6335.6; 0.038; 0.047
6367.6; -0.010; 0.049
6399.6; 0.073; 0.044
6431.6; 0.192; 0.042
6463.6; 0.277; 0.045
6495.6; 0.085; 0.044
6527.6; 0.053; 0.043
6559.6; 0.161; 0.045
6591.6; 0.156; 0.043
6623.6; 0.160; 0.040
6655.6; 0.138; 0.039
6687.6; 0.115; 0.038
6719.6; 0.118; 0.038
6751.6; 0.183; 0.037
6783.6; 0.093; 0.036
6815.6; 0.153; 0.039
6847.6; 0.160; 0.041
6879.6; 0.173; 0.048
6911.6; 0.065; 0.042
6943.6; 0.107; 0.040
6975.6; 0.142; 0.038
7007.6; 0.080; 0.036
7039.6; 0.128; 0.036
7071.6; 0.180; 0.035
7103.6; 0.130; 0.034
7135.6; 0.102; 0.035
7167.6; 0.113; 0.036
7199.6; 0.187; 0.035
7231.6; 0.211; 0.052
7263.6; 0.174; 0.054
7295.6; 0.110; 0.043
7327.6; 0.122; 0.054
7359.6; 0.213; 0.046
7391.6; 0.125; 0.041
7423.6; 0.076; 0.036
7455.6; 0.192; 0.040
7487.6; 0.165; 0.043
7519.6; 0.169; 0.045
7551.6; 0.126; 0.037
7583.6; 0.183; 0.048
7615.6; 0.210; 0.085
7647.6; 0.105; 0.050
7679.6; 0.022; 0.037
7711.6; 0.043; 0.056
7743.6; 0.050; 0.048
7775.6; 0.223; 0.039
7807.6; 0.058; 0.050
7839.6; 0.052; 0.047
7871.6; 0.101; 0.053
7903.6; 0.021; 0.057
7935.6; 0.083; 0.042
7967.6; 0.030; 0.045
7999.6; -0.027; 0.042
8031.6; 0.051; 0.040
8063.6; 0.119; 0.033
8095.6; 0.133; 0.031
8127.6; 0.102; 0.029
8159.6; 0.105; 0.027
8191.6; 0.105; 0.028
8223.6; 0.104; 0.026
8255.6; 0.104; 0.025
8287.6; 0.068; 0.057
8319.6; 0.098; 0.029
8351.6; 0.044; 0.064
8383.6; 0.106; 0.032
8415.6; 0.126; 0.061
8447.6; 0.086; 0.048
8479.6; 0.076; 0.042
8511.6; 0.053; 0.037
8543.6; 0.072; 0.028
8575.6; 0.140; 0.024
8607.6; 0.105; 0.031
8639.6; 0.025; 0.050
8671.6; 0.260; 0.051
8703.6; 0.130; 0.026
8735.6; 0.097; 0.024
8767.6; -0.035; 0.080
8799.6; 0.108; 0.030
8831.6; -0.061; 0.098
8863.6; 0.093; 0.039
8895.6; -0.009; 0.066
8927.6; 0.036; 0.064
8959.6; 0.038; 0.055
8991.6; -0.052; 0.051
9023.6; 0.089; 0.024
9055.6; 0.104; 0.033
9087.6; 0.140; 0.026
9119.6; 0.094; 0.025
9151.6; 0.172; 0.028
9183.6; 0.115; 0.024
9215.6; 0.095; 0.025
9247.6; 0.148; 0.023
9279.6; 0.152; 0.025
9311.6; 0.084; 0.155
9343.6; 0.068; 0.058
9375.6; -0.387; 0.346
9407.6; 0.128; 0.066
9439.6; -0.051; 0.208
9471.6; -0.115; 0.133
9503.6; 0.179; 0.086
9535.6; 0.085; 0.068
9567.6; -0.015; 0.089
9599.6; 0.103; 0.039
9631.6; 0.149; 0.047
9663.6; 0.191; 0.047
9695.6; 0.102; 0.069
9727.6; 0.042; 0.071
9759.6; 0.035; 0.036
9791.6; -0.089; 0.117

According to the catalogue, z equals 0.731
